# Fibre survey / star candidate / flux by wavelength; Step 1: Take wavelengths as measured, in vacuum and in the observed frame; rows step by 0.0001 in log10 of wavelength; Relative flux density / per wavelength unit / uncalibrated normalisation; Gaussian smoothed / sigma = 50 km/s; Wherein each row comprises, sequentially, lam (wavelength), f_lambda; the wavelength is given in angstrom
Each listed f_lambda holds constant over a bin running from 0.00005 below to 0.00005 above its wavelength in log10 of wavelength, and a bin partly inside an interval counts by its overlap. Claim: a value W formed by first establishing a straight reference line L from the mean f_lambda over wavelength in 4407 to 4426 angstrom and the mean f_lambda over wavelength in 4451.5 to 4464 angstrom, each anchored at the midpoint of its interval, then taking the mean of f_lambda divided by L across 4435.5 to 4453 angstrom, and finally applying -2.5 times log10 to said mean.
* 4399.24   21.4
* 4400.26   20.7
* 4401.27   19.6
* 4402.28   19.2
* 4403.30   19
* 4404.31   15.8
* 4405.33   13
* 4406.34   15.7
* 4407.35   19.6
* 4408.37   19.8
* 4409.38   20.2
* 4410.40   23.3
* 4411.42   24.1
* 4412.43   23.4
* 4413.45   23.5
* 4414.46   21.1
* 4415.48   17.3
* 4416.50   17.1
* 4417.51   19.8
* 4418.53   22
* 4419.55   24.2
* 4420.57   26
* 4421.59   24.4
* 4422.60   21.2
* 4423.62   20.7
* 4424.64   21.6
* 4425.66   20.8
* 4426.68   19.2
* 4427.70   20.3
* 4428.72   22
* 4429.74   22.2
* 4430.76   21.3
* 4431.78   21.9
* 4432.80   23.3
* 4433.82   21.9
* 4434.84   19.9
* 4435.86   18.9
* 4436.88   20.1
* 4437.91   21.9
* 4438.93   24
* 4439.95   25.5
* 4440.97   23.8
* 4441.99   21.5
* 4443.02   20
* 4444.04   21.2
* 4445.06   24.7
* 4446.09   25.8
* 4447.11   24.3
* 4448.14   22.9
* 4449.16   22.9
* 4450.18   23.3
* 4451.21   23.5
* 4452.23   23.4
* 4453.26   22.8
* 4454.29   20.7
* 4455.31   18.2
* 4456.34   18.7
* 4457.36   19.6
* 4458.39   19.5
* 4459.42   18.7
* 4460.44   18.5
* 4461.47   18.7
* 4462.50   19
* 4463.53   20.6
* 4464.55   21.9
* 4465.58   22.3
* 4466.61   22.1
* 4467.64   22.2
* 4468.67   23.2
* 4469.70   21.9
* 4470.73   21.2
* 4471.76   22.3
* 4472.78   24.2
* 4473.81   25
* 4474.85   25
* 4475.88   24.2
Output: -0.119 mag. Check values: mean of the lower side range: 21.6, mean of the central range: 22.8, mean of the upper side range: 19.9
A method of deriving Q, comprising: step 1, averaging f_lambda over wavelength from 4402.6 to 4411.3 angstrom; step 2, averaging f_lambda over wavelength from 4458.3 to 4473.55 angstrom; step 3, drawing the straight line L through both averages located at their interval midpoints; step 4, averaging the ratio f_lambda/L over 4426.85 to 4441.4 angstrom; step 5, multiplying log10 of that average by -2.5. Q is -0.11 mag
